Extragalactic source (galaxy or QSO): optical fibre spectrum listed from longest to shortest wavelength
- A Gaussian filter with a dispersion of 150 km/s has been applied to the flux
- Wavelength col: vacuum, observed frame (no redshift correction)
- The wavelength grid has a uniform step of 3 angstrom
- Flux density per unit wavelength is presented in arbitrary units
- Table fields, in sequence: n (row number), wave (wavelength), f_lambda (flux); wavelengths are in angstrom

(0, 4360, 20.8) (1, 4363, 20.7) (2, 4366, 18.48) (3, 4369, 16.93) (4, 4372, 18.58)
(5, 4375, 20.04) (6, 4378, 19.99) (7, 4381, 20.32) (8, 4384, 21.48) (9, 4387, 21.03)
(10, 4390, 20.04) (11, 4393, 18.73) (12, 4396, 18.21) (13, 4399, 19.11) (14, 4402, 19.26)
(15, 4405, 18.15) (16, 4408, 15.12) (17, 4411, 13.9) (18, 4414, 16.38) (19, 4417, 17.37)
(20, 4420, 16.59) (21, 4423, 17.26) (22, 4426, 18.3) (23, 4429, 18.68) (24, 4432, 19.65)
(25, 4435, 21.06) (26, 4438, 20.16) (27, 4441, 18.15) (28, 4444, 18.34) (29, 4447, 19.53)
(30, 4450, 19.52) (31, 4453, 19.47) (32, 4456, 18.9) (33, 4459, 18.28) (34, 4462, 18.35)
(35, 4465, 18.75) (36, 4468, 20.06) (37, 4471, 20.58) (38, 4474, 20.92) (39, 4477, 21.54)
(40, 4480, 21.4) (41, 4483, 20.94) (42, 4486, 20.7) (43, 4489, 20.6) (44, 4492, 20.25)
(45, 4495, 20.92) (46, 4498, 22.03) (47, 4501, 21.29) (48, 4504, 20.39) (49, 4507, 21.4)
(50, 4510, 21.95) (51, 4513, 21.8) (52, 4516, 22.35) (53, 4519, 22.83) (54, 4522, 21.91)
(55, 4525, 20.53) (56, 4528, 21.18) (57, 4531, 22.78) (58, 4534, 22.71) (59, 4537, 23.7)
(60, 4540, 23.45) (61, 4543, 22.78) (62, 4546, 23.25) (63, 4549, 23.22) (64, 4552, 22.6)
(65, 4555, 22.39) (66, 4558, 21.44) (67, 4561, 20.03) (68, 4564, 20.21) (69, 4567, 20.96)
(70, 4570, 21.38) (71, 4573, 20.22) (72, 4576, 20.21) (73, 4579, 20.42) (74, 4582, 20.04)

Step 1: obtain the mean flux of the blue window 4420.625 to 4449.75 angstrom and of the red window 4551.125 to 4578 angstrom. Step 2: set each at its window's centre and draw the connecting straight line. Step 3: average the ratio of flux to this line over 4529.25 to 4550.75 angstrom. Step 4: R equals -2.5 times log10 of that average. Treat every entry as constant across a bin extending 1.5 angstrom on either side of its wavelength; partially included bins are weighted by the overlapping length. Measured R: -0.124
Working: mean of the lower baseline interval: 19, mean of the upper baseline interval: 21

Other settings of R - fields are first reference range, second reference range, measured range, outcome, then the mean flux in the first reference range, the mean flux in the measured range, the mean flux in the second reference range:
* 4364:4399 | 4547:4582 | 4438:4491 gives 0.02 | 19.4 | 19.8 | 21.2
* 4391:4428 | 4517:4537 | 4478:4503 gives -0.02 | 17.4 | 21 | 22.1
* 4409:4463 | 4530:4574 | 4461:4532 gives -0.04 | 18.3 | 21.1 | 22.1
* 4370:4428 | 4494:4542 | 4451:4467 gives 0.08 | 18.4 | 18.8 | 22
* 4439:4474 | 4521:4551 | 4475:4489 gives -0.04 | 19.2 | 21.1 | 22.6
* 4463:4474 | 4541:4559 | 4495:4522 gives -0.02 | 19.9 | 21.7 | 22.7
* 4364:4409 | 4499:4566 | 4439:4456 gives 0.07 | 19.1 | 19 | 22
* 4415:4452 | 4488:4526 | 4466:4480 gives -0.03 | 18.7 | 20.8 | 21.4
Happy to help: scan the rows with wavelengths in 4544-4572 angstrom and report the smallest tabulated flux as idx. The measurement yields 20.03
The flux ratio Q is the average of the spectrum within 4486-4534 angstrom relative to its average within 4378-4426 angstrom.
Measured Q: 1.2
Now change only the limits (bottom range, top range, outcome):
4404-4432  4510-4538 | 1.30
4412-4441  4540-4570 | 1.20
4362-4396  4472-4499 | 1.07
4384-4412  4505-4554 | 1.21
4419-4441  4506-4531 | 1.16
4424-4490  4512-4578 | 1.11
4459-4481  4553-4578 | 1.04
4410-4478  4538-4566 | 1.18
